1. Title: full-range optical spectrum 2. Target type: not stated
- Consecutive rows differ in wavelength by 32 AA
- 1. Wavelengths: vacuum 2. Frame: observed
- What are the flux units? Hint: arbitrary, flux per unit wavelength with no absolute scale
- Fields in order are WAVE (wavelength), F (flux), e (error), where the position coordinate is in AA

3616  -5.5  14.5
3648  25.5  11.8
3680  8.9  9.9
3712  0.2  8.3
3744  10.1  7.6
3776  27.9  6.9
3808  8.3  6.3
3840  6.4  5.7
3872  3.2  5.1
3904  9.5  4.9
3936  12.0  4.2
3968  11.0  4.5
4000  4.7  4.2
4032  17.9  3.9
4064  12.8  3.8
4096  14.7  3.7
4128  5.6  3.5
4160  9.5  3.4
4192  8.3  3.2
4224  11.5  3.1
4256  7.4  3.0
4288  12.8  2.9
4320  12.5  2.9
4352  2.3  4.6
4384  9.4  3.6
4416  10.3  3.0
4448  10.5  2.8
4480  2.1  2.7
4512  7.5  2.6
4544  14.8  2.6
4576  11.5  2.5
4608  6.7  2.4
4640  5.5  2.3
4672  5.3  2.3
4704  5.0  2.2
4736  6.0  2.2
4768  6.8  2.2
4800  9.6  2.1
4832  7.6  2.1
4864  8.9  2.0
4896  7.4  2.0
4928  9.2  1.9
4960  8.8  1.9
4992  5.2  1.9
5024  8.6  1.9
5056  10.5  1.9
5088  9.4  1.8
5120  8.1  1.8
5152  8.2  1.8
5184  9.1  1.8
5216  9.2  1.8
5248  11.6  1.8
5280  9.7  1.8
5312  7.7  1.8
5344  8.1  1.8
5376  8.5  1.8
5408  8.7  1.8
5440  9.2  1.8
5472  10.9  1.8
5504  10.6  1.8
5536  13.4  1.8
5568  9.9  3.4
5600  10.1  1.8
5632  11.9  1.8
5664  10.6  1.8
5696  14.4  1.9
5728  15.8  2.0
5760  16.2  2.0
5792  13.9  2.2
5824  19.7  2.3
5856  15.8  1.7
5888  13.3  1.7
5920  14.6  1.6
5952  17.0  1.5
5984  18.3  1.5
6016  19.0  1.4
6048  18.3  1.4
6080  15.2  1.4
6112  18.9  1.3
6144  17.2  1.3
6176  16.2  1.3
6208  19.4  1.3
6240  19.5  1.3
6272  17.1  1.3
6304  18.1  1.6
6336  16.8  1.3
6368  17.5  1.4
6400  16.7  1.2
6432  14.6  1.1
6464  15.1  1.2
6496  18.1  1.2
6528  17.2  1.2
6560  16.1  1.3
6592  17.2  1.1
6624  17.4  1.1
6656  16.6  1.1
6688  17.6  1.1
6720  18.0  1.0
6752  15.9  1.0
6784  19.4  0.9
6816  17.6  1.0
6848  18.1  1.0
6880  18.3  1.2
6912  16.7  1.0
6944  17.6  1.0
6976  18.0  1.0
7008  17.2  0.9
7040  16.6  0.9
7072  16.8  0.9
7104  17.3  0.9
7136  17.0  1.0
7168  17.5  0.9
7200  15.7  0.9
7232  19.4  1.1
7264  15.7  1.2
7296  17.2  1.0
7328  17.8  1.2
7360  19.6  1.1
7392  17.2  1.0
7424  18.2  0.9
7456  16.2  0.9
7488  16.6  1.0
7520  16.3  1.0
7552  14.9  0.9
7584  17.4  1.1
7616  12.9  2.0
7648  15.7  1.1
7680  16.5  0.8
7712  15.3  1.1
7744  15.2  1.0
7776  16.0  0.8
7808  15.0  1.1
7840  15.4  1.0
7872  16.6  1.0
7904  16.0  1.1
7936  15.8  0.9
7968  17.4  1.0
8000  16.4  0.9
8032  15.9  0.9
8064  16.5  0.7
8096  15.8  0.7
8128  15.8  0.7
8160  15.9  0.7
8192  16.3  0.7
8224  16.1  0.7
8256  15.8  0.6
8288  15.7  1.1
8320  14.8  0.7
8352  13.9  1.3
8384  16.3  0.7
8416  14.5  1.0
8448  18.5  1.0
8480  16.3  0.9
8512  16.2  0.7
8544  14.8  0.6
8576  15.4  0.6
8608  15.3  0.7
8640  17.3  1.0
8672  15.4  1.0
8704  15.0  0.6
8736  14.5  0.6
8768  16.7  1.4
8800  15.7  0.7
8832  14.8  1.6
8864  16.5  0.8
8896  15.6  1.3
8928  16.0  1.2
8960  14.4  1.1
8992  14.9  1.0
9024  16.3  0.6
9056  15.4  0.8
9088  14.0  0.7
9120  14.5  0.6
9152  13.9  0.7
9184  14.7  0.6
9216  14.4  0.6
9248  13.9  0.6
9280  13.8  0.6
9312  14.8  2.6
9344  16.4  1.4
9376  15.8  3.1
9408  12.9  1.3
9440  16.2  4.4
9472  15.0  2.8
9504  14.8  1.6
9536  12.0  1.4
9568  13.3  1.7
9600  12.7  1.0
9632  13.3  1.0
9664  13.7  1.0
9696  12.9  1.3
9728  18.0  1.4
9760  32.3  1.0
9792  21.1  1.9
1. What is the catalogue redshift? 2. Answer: 0.48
